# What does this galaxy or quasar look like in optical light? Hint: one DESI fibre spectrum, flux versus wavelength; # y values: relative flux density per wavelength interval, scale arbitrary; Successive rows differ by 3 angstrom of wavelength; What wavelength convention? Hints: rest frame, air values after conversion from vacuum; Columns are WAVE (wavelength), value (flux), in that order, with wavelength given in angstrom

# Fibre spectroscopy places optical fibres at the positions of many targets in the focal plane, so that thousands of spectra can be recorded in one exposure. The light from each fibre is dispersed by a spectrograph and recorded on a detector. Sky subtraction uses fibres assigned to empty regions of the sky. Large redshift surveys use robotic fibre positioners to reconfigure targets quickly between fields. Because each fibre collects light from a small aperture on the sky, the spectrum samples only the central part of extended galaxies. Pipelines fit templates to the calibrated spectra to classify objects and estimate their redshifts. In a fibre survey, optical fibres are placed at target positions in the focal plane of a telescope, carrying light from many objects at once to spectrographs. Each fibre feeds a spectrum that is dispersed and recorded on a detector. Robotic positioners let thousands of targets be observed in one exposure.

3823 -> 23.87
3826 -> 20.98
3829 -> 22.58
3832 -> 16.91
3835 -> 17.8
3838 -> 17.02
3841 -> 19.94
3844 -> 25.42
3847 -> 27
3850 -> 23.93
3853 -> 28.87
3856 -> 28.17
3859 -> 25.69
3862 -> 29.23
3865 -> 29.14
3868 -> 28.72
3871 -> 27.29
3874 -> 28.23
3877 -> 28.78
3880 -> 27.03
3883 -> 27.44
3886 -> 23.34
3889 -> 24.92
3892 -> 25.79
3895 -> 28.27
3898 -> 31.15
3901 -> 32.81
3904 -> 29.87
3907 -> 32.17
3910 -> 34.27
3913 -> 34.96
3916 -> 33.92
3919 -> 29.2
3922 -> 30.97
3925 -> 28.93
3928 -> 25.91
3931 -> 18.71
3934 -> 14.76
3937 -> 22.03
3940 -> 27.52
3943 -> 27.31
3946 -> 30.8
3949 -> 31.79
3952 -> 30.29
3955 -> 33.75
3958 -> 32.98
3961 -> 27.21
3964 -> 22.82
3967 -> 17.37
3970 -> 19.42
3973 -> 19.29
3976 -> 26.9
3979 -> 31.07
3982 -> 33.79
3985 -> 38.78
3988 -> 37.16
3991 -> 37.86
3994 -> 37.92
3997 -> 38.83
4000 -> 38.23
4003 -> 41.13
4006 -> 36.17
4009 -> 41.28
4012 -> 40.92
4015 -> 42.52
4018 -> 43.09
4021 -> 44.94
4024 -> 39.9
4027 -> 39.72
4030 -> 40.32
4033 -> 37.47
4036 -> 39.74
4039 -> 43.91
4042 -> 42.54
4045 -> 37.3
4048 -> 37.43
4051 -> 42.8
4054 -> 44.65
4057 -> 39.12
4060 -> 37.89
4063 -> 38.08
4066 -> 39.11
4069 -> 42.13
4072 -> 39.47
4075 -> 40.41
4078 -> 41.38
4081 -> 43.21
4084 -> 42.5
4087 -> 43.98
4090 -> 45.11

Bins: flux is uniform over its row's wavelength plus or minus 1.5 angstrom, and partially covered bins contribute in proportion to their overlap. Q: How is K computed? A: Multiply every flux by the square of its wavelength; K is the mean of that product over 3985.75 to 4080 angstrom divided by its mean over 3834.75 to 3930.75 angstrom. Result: 1.6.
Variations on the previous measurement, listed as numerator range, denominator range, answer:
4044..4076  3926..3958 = 1.59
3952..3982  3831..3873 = 1.12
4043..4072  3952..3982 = 1.59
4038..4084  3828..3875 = 1.83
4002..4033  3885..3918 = 1.43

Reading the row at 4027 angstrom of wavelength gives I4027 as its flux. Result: 39.72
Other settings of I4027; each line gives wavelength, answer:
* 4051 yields 42.8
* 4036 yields 39.74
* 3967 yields 17.37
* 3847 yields 27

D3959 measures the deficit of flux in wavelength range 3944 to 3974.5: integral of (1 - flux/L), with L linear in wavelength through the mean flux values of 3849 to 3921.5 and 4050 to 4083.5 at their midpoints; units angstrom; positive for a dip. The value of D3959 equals 6.4 angstrom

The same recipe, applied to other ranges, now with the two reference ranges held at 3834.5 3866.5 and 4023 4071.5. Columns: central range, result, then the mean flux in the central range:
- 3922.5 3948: 5.4 angstrom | 24.9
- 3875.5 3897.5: 0.8 angstrom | 26.7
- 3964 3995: 4.9 angstrom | 29.5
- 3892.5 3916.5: -2.2 angstrom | 31.8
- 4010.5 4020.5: -1.3 angstrom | 42.5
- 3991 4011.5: -1.3 angstrom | 38.9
